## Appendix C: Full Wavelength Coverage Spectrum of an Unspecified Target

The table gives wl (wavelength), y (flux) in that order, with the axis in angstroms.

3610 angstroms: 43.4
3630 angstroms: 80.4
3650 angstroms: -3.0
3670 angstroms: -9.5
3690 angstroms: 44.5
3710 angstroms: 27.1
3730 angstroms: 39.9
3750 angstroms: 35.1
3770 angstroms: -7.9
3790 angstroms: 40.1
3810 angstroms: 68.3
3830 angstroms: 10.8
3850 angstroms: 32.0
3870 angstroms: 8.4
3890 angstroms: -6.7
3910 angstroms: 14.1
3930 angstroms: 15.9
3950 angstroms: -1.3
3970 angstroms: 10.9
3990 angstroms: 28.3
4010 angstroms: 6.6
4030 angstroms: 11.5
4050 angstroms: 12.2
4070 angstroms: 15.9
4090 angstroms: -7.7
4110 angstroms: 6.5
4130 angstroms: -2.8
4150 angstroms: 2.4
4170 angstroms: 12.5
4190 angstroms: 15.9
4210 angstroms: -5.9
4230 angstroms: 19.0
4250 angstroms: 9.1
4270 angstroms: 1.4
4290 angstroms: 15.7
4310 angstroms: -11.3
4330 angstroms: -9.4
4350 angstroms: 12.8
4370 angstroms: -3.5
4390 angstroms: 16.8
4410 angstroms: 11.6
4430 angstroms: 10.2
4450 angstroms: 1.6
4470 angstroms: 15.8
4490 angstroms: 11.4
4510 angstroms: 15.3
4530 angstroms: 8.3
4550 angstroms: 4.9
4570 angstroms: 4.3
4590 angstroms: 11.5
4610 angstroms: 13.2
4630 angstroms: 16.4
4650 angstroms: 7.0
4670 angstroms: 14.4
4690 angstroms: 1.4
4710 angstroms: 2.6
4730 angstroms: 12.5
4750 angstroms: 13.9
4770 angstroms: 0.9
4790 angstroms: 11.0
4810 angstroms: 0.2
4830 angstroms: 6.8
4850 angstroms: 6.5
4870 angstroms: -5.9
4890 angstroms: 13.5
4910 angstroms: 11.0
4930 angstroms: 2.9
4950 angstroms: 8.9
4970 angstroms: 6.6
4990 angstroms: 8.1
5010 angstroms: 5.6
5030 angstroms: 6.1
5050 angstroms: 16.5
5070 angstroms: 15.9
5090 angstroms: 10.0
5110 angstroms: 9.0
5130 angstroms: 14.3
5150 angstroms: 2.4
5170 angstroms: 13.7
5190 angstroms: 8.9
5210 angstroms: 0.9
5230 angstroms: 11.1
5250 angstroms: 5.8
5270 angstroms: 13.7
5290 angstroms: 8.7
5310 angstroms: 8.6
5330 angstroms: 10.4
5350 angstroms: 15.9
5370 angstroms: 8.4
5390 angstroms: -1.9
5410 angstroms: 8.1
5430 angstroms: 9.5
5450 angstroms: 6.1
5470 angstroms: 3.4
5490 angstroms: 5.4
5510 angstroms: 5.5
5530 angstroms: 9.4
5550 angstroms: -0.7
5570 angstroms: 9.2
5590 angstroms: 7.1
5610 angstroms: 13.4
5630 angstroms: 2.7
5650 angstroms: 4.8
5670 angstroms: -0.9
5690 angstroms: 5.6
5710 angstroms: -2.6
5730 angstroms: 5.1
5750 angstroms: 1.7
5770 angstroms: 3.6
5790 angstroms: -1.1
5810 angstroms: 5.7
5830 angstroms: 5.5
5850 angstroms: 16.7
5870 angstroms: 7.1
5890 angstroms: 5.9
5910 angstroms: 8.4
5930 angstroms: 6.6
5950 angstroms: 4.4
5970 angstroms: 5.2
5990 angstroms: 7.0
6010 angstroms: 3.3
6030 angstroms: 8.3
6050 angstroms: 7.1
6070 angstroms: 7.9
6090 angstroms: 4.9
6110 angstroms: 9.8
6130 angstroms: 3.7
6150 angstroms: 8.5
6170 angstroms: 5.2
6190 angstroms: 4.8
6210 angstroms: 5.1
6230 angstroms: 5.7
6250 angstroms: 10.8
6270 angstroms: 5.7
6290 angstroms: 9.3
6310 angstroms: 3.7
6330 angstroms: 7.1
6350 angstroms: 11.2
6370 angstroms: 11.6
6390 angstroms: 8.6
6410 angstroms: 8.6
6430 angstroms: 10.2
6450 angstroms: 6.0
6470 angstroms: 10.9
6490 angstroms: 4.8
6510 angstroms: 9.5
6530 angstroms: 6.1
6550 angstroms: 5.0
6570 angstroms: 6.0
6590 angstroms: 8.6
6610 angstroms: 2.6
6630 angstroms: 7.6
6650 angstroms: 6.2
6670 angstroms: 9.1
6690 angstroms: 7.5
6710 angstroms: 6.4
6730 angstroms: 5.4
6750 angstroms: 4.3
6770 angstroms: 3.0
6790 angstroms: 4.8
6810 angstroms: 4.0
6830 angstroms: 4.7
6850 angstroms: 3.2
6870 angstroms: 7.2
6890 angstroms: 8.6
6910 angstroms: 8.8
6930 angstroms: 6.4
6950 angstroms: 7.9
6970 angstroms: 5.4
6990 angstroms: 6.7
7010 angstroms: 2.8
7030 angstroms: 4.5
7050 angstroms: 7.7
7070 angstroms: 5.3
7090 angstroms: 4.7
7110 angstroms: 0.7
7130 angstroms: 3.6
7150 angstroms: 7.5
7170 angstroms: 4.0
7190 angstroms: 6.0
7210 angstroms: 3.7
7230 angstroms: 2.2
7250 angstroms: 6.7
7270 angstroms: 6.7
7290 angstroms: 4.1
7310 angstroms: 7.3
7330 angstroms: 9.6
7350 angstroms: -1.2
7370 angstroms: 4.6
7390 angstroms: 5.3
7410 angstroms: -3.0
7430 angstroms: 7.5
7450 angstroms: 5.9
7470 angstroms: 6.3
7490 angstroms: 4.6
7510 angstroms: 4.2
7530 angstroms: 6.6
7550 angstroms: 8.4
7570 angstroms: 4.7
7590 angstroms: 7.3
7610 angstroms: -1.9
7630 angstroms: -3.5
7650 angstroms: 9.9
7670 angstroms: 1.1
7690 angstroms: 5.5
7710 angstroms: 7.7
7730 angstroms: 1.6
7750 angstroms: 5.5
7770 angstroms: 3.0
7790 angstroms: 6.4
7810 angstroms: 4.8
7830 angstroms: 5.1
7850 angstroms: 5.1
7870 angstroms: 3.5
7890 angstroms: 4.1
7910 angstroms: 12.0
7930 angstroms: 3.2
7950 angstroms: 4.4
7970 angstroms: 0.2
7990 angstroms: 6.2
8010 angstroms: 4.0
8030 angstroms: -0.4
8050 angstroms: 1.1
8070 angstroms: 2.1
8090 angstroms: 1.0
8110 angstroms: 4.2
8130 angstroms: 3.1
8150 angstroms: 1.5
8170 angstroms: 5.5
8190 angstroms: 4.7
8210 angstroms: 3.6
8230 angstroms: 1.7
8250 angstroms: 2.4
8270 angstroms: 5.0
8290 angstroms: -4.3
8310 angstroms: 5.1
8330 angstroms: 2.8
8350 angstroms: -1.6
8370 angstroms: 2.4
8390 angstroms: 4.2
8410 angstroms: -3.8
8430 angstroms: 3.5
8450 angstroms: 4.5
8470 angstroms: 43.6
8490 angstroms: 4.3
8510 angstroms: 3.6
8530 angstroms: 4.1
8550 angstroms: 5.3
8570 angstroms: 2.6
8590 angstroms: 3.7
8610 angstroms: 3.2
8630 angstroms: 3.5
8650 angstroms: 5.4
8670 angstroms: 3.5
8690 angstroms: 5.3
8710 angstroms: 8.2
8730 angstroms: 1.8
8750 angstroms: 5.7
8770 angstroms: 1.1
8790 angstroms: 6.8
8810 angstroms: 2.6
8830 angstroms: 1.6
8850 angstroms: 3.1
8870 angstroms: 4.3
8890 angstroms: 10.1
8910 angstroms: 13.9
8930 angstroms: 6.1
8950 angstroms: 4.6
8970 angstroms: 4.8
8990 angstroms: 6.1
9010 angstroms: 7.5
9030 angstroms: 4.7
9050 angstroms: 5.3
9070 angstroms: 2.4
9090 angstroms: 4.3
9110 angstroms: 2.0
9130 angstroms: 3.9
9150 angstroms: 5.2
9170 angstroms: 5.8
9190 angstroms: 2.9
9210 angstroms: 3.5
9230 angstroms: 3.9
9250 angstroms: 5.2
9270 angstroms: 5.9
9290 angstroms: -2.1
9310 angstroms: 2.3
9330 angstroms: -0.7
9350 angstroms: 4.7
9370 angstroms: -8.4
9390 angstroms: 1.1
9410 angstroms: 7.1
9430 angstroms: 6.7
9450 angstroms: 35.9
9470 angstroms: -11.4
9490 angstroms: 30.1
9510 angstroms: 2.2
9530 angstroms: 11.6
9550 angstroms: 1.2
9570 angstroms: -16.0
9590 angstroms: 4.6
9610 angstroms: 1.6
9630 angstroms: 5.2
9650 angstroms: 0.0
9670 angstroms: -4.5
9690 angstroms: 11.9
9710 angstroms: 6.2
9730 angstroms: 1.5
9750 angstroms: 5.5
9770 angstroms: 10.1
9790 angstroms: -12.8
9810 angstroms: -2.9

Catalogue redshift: 1.271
